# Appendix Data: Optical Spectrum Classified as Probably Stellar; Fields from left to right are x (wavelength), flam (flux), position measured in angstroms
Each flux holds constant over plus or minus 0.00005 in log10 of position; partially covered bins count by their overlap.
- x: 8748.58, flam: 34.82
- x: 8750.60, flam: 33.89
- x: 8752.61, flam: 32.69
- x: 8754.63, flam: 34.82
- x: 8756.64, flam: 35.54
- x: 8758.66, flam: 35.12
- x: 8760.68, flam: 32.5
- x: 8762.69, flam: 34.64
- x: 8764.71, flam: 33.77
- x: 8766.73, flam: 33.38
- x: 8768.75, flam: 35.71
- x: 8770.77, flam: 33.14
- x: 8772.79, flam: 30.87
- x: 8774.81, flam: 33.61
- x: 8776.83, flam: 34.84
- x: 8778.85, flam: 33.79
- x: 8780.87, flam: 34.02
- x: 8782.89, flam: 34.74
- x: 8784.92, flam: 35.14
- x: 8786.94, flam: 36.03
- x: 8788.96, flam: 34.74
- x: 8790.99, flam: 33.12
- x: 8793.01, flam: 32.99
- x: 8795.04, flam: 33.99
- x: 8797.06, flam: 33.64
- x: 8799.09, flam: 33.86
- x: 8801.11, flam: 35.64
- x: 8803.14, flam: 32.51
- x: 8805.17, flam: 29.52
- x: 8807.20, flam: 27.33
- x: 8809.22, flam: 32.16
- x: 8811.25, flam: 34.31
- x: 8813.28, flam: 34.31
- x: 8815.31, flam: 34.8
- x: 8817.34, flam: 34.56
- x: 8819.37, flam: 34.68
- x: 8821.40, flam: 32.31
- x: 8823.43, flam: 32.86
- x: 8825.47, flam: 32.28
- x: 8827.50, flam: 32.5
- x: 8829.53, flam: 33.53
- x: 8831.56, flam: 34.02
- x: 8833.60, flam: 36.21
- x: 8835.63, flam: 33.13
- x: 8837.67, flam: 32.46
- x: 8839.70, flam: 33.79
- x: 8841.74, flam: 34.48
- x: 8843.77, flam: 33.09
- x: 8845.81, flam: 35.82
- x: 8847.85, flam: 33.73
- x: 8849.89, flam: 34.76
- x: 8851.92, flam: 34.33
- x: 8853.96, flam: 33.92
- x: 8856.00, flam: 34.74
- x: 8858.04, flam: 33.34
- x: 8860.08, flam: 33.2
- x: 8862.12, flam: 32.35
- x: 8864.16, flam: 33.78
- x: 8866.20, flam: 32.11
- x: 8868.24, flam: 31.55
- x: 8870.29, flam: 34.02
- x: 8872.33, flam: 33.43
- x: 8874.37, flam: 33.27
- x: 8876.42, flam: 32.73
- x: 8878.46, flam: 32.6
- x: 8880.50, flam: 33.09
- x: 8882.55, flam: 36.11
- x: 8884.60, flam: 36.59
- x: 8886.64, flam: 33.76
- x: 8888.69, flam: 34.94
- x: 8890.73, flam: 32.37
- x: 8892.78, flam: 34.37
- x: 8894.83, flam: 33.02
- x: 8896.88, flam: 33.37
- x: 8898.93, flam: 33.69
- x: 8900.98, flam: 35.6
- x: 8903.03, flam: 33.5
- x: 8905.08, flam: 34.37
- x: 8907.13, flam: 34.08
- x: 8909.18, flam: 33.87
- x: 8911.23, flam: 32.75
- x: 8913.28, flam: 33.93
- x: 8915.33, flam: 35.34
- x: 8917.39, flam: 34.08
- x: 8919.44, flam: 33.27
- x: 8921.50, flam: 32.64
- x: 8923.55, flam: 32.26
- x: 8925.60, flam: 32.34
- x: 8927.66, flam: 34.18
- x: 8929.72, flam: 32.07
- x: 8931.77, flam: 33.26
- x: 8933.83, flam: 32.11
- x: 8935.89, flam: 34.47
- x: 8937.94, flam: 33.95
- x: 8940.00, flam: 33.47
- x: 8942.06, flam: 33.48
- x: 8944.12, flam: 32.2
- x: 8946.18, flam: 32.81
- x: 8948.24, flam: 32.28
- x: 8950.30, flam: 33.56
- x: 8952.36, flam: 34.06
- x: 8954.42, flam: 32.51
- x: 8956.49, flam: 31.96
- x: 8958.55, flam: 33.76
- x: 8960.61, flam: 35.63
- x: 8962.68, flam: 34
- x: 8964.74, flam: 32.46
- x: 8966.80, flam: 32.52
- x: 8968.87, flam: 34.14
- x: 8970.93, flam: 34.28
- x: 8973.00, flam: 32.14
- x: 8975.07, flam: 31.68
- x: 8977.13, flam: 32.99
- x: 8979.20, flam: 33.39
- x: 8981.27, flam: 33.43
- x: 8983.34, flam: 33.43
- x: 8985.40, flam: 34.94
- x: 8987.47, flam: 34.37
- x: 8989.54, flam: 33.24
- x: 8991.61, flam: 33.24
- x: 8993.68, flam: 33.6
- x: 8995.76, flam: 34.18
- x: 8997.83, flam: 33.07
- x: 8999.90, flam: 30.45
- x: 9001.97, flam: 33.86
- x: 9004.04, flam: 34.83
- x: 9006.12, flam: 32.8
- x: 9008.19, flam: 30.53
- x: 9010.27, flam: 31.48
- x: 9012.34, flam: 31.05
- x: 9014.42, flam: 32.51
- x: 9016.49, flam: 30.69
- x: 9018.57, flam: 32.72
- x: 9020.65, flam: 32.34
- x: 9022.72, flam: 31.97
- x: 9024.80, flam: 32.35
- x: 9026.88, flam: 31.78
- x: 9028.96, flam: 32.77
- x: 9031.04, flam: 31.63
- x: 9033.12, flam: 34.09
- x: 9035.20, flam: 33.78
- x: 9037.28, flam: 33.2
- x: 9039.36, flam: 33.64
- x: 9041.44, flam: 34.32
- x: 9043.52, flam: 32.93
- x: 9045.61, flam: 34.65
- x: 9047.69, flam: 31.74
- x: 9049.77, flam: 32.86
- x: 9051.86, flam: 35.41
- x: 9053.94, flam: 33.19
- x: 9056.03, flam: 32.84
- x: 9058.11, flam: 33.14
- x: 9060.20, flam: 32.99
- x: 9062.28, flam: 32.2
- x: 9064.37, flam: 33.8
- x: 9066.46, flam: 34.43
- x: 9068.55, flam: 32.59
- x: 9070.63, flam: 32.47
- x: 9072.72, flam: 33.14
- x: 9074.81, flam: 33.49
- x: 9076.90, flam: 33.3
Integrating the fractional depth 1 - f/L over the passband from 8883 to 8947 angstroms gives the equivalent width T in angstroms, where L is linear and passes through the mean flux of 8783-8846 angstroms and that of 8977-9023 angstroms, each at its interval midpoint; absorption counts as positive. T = -0.9 angstroms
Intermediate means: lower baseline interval 33.5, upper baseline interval 32.8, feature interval 33.6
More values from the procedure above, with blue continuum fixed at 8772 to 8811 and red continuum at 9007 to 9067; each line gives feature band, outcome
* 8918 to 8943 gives -0.09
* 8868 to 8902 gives -0.75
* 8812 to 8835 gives -0.39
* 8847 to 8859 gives -0.35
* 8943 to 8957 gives 0.07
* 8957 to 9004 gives -0.72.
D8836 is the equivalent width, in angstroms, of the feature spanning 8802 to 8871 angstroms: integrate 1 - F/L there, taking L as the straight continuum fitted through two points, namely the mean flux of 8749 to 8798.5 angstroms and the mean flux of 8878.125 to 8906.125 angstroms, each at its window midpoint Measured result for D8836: 1.57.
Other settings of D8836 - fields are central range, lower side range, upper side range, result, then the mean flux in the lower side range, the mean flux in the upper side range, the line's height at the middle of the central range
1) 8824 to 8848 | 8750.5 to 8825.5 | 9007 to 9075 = -0.2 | 33.6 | 32.8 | 33.5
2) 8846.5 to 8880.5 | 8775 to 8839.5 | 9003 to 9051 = -0.1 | 33.6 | 32.6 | 33.3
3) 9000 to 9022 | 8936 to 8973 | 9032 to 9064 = 0.8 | 33.4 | 33.4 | 33.4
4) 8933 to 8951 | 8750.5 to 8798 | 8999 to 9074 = 0.1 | 34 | 32.8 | 33.3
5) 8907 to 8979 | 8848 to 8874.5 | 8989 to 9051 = -0.4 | 33.5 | 32.7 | 33.1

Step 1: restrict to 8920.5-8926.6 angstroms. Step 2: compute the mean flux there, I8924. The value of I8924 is 32.5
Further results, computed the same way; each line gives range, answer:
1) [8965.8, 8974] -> 33.3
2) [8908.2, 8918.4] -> 34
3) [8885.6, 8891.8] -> 33.7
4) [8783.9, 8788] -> 35.6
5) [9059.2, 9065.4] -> 33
